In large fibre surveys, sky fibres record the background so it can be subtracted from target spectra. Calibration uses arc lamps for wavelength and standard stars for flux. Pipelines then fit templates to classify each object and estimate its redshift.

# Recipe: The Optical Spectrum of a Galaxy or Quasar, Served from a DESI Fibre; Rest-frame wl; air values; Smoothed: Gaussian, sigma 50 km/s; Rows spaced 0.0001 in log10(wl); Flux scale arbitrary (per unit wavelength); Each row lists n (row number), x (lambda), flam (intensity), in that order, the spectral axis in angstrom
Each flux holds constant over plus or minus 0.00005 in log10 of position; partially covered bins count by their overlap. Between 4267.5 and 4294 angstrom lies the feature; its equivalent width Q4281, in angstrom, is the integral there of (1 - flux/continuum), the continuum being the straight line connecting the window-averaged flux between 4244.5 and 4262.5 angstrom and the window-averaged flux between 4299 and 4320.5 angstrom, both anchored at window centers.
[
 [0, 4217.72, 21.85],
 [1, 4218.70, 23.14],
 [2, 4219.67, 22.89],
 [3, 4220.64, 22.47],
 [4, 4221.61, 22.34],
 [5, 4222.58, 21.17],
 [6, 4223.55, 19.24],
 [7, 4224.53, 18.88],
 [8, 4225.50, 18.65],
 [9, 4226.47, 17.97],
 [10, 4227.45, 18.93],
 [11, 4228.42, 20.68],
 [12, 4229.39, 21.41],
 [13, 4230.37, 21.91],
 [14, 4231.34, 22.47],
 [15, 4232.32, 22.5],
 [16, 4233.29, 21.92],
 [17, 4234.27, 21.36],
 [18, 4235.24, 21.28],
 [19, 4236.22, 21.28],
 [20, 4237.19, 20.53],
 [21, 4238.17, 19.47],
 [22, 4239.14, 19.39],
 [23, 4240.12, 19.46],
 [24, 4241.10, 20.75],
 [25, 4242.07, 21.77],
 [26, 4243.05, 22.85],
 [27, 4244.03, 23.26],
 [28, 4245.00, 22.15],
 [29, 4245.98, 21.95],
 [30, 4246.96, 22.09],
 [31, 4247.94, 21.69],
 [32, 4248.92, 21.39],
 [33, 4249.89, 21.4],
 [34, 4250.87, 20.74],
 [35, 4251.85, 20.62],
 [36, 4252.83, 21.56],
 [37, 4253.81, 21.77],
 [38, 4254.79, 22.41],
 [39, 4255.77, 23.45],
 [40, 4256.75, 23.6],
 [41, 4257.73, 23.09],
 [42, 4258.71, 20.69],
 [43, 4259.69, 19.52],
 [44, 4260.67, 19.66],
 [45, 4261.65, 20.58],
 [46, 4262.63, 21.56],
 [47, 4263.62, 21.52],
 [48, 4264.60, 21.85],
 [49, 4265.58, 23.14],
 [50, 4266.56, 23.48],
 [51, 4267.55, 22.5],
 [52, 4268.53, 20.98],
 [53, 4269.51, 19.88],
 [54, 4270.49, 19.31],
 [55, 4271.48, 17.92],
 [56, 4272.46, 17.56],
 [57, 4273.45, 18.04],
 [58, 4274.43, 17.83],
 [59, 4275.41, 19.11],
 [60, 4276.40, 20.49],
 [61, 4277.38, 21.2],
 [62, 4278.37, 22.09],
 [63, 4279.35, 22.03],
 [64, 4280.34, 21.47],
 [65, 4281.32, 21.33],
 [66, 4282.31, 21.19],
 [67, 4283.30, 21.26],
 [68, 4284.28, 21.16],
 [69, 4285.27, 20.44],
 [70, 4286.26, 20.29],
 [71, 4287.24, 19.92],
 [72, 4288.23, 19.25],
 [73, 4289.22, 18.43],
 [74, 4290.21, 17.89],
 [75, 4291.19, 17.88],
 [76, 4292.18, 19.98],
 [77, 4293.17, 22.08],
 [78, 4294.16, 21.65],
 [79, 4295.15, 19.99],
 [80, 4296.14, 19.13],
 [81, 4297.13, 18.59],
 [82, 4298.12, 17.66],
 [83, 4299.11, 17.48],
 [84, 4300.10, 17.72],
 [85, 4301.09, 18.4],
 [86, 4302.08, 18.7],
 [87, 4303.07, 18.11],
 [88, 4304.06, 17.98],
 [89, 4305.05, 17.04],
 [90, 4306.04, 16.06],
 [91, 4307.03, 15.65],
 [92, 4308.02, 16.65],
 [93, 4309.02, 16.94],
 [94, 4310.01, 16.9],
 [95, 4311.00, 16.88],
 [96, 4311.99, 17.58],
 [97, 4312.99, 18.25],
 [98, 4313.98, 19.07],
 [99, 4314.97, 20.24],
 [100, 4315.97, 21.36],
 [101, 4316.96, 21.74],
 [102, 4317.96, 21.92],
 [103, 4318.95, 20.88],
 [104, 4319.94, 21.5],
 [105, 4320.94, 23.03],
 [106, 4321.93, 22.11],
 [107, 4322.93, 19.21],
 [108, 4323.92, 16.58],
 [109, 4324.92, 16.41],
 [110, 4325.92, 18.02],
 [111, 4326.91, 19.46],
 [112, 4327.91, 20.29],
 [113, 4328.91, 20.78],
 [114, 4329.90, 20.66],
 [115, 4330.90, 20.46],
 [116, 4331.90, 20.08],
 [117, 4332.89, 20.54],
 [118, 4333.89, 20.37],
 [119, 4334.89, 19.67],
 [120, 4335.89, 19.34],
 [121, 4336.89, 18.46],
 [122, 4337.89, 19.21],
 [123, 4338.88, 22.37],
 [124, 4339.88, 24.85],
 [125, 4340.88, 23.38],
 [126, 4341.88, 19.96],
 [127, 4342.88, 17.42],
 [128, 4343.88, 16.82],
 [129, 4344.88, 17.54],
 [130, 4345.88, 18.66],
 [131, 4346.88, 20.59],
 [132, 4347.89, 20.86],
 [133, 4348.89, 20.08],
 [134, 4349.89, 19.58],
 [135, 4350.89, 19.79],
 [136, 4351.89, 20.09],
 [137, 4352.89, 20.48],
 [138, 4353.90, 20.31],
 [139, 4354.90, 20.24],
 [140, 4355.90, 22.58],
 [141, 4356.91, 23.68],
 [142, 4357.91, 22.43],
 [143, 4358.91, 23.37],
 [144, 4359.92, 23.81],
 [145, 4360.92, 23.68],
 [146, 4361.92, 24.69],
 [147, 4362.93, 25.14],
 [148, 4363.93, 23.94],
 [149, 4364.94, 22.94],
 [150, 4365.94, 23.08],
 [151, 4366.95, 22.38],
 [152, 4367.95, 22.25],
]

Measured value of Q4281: 0.1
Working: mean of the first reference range 21.6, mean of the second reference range 18.5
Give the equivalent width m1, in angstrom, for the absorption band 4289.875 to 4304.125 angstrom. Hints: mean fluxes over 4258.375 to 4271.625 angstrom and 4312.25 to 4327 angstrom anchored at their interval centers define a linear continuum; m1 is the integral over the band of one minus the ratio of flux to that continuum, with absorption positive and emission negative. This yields 1.0 angstrom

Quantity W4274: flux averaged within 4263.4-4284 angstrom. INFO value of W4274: 20.7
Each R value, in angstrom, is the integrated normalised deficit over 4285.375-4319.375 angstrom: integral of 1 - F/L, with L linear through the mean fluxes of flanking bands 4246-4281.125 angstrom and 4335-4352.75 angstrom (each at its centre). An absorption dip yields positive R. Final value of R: 2.9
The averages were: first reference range 21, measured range 18.8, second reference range 20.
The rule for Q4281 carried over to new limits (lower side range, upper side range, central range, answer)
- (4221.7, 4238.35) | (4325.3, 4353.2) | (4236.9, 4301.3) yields -0.7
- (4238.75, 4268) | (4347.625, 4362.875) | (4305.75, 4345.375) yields 4.2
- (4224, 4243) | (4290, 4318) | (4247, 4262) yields -1.1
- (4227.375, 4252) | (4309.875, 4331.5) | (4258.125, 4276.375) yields 0.4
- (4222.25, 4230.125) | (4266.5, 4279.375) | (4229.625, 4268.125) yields -3.5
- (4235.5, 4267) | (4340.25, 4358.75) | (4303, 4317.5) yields 1.9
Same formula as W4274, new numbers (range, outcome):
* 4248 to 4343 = 20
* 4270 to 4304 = 19.6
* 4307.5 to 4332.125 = 19.5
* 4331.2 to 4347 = 20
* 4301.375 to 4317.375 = 18.1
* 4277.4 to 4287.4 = 21.2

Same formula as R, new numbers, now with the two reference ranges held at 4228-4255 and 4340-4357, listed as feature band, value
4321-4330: 0.4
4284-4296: 0.6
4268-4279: 0.8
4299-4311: 2.0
